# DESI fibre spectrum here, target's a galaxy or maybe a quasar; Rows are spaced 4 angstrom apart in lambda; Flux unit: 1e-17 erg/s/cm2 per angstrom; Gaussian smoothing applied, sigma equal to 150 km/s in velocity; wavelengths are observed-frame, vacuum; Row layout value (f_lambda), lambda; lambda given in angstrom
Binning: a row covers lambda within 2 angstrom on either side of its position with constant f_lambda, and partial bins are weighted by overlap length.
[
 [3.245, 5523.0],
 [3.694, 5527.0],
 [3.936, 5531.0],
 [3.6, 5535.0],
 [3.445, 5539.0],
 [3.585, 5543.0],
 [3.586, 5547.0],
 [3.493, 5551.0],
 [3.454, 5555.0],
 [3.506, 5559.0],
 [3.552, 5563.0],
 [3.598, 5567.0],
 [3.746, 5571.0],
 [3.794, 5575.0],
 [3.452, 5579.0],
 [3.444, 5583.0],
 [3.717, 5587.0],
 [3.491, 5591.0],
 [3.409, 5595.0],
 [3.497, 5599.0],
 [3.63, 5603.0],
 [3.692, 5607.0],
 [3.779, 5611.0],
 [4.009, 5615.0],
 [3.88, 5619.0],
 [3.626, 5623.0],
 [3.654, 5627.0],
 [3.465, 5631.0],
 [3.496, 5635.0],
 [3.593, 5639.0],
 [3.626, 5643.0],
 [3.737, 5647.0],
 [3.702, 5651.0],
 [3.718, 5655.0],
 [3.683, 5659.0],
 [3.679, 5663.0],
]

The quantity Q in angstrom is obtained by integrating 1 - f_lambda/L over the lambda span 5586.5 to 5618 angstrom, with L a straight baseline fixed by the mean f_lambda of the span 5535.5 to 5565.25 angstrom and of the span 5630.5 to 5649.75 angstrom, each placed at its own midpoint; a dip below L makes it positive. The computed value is -0.81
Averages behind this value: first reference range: 3.52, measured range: 3.66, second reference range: 3.6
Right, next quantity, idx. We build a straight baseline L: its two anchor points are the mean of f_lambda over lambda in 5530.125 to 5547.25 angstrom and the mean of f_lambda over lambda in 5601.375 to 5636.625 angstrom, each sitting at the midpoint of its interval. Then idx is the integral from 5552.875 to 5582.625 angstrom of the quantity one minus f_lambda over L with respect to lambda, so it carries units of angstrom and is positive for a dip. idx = 0.5 angstrom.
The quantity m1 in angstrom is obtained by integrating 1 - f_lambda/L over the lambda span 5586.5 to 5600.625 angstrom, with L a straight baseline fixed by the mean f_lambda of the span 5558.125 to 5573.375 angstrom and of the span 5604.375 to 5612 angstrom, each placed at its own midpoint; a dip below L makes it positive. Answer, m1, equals 0.7 angstrom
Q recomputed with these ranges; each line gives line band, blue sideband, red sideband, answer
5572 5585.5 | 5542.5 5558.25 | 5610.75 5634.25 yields 0.06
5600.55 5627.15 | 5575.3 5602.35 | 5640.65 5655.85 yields -1.18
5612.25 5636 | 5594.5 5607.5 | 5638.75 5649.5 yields -0.56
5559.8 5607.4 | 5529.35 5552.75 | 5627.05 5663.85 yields 0.47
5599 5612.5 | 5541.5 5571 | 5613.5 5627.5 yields 0.27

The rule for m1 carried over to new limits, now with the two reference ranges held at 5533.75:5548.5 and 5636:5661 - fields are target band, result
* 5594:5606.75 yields 0.25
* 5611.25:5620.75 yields -0.74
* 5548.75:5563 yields 0.29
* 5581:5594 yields 0.22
